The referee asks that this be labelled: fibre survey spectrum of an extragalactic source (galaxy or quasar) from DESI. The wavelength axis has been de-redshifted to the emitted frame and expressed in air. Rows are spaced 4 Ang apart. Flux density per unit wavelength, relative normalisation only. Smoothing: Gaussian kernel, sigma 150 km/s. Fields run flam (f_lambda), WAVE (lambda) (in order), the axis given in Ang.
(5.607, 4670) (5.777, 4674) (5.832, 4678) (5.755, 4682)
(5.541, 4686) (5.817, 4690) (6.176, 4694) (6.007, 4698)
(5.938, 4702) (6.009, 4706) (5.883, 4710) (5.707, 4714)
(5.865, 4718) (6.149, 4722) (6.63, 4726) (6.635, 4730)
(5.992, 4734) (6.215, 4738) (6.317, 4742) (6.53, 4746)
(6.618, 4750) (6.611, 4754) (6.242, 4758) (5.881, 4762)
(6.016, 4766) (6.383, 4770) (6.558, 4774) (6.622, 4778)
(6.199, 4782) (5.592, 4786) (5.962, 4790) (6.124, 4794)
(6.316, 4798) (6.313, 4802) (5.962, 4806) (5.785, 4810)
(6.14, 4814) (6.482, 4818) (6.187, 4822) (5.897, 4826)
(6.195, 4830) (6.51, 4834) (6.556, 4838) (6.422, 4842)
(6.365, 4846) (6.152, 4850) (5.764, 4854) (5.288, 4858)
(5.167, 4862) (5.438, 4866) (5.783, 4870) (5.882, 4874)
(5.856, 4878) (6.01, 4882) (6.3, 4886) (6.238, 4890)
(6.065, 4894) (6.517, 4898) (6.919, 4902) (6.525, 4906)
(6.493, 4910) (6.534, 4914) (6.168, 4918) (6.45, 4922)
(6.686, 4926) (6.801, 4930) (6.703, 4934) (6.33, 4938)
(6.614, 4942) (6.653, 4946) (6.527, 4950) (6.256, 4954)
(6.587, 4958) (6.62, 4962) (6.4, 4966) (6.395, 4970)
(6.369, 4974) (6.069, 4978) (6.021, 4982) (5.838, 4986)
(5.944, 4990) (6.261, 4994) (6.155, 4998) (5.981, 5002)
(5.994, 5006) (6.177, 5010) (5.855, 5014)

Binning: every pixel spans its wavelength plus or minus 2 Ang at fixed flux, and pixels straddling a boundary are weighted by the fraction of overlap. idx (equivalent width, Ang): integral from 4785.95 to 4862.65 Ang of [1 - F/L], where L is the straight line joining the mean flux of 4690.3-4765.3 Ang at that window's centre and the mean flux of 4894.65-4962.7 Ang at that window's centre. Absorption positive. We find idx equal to 3.2 Ang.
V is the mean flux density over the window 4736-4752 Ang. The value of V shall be 6.42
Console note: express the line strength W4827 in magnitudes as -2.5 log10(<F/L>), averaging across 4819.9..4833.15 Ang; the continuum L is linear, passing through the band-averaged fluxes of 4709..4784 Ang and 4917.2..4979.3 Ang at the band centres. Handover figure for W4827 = 0.04 mag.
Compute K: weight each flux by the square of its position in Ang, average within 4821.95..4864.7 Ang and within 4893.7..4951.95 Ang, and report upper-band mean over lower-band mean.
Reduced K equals 1.12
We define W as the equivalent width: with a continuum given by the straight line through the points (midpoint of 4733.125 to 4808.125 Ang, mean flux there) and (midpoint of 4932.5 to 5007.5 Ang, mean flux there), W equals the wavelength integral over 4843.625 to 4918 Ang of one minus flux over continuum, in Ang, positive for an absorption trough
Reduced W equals 2.3 Ang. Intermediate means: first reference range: 6.24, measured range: 6.08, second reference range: 6.3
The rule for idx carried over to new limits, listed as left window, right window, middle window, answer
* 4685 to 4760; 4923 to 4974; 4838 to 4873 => 2.95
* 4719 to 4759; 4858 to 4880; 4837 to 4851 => -1.53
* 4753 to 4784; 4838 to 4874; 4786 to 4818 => 0.25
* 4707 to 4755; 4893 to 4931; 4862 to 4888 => 2.58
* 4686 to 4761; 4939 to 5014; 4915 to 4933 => -0.86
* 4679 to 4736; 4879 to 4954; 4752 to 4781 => -0.91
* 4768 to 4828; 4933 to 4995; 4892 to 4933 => -1.50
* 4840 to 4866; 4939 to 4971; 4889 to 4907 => -0.98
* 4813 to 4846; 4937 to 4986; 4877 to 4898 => 0.65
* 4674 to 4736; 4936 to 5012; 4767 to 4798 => -0.70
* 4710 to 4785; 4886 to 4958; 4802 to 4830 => 1.13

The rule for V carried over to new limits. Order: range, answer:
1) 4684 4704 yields 5.9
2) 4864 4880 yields 5.74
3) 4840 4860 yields 6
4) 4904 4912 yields 6.51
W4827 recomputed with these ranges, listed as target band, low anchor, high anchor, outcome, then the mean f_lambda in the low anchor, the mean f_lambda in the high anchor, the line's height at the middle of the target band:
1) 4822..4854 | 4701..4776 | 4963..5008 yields -0.012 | 6.22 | 6.14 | 6.19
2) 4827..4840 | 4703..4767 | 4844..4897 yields -0.072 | 6.21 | 5.88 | 5.97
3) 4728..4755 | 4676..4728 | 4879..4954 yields -0.064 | 5.95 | 6.46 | 6.04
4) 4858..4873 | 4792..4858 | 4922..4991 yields 0.144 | 6.17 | 6.41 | 6.24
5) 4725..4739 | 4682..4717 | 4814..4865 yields -0.078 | 5.88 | 6.07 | 5.92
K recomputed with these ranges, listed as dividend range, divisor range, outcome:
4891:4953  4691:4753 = 1.15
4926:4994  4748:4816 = 1.11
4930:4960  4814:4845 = 1.09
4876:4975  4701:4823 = 1.11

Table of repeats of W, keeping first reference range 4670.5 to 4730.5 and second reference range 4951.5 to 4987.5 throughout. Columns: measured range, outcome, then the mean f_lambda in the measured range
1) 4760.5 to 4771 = -0.1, 6.08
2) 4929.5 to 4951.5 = -1.2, 6.59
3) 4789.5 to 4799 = -0.1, 6.14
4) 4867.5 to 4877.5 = 0.6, 5.82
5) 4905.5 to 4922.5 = -0.5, 6.42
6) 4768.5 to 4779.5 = -0.9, 6.52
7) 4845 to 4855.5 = 0.1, 6.08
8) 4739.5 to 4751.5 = -0.9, 6.47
